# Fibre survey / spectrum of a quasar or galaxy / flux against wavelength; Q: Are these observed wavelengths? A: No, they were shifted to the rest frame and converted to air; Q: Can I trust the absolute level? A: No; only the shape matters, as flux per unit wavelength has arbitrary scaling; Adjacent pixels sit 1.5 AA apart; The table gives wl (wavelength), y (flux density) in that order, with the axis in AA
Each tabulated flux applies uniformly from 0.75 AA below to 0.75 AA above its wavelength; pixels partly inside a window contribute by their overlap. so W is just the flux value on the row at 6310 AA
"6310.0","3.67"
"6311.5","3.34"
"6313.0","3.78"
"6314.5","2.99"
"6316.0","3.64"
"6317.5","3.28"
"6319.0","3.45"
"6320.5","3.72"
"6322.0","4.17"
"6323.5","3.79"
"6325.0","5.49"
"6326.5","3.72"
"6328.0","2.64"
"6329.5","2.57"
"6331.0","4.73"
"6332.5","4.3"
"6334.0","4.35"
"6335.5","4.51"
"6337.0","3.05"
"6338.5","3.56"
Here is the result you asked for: 3.67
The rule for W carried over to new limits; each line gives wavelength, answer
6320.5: 3.72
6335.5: 4.51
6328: 2.64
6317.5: 3.28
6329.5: 2.57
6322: 4.17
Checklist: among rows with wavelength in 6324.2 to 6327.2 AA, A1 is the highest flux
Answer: 5.49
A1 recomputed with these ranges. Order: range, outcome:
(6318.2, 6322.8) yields 4.17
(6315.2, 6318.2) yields 3.64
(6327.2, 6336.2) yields 4.73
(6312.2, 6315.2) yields 3.78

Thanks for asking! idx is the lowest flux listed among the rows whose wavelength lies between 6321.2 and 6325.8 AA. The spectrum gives 3.79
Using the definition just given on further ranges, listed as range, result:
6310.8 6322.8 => 2.99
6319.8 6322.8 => 3.72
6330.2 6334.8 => 4.3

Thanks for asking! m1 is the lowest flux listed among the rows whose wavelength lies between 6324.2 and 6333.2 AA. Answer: 2.57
